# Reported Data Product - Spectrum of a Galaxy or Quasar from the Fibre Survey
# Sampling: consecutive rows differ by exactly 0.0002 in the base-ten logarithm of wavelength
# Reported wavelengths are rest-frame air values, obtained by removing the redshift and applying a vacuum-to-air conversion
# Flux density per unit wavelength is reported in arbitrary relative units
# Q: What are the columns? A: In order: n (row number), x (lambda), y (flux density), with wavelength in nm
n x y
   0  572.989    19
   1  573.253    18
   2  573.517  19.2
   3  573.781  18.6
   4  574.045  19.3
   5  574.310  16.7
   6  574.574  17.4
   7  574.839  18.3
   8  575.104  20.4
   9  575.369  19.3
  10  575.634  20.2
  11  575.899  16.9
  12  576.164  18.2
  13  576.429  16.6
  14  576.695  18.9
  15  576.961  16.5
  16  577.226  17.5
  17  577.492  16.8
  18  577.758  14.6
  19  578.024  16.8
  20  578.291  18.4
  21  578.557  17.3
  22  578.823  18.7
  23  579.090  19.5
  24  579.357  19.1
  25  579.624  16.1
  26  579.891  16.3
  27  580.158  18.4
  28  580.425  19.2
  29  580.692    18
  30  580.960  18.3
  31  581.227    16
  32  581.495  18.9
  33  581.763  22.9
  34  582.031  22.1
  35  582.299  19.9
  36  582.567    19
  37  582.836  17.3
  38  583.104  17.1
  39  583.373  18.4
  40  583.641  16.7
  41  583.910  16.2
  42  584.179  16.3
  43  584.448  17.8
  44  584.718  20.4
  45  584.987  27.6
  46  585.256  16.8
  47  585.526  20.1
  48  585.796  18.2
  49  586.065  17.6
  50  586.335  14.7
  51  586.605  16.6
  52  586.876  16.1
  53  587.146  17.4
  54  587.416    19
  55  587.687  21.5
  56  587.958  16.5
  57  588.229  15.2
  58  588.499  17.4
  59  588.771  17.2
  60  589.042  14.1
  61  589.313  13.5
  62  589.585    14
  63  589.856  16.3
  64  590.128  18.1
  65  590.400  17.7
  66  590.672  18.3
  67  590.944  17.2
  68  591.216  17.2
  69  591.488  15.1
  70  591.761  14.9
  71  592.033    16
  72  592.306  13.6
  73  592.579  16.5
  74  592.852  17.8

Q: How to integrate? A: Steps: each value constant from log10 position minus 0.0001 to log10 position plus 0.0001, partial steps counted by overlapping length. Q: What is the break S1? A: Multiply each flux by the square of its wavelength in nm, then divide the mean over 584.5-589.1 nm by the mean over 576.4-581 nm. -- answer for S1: 1.05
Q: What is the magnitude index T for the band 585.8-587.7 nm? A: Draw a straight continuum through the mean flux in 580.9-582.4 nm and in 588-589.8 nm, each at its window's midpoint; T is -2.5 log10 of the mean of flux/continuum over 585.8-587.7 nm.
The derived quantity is -0.05 mag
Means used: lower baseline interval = 19.8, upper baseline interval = 15.3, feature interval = 17.4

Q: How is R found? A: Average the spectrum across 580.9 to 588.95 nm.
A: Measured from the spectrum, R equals 18.3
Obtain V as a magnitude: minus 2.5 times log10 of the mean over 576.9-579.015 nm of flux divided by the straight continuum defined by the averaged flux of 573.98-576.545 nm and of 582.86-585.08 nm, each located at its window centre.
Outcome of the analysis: 0.075 mag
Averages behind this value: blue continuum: 18.3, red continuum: 18.6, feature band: 17.2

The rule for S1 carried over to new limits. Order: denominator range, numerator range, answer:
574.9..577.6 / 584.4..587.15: 1.06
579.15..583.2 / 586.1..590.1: 0.91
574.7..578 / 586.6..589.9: 0.97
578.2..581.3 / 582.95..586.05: 1.05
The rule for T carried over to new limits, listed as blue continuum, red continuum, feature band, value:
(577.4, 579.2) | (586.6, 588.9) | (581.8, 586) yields -0.09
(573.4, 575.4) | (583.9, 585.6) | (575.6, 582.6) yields 0.05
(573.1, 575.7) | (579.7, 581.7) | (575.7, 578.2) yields 0.08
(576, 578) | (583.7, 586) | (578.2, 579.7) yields -0.05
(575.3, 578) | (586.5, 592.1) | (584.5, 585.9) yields -0.21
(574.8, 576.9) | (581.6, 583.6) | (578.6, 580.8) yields 0.05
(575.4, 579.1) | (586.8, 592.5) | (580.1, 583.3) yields -0.10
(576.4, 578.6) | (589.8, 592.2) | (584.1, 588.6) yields -0.09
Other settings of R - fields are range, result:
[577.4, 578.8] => 16.9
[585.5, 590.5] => 16.8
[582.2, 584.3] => 17.6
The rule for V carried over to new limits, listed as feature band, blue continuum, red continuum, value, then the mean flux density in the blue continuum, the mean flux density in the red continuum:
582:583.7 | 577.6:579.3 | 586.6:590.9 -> -0.08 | 17.6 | 16.8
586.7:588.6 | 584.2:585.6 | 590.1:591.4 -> 0.08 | 20.2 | 17.6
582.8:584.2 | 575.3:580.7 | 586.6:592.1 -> 0.01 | 17.8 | 16.6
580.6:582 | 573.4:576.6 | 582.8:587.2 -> -0.05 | 18.4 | 18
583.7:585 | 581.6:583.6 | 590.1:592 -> 0.01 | 19.4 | 16.8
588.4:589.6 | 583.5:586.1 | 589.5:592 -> 0.13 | 18.8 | 16.6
